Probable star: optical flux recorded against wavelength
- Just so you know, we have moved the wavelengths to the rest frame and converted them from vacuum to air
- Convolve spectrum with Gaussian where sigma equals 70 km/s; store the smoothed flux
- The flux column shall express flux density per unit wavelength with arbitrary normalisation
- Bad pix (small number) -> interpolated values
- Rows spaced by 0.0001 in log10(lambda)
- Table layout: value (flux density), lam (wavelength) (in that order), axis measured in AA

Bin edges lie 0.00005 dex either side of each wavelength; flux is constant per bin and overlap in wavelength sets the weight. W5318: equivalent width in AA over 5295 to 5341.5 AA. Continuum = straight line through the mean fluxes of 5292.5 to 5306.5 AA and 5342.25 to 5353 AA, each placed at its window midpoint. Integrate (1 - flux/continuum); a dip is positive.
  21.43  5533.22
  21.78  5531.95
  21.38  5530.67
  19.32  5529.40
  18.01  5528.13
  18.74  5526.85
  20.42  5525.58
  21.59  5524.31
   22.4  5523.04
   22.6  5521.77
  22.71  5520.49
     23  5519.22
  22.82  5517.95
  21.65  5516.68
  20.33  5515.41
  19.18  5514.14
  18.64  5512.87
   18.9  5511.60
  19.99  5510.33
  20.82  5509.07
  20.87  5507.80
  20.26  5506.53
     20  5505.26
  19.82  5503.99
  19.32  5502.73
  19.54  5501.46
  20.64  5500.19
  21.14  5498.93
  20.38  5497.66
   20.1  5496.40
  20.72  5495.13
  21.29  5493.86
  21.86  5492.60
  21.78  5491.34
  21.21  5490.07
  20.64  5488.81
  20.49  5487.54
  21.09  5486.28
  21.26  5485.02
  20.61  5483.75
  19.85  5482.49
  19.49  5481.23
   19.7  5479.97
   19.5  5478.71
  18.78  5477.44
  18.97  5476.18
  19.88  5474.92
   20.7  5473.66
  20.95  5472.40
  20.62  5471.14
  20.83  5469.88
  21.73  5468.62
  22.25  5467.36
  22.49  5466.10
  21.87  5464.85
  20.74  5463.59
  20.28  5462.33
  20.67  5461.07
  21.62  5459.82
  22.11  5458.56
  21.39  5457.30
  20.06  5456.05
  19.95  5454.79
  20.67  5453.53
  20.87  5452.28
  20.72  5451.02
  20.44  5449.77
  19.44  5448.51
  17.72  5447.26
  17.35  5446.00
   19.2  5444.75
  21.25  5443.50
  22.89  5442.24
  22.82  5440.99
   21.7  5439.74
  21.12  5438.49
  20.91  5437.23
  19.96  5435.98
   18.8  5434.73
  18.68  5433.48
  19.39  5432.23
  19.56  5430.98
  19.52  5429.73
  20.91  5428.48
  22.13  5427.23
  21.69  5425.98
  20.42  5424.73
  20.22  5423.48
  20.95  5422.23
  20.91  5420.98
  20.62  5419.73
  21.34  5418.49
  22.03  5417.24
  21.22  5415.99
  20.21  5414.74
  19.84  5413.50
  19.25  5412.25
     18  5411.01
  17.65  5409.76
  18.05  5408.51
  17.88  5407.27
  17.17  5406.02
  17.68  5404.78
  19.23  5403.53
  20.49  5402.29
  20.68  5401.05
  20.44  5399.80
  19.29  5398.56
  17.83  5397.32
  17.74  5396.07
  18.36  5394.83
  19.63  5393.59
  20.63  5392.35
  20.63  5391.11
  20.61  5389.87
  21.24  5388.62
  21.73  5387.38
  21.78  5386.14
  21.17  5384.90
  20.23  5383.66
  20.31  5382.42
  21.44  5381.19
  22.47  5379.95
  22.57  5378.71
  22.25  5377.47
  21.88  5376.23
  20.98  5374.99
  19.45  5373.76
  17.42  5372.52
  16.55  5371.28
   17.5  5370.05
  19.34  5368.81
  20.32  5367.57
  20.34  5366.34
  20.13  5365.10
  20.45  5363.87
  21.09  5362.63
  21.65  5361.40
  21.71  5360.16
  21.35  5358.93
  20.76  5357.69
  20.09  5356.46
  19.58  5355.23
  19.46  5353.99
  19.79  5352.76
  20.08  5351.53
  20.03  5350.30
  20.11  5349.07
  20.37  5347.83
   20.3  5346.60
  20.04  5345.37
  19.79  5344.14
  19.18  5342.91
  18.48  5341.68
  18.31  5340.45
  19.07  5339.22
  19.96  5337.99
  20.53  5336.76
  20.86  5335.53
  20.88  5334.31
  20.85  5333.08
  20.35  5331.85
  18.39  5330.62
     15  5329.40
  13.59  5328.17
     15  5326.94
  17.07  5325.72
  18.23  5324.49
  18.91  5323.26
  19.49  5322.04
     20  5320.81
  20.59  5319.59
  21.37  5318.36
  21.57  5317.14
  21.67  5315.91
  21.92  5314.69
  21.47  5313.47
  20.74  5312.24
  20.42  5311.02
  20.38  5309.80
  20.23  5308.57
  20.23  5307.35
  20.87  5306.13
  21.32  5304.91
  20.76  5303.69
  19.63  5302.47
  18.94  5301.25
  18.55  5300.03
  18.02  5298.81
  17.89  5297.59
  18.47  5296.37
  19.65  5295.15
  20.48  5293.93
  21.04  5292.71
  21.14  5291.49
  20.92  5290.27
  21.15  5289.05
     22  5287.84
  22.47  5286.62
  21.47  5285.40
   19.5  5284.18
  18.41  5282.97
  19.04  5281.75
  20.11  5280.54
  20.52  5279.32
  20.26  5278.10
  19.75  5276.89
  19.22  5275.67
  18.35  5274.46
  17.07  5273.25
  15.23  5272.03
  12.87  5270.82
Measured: 0.6 AA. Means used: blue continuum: 19.6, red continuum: 20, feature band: 19.5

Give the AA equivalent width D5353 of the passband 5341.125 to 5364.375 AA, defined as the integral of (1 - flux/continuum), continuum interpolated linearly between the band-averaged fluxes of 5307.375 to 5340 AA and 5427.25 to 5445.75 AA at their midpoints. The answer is -0.5 AA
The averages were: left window 19.6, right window 20.5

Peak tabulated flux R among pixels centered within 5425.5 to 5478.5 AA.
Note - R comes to 22.89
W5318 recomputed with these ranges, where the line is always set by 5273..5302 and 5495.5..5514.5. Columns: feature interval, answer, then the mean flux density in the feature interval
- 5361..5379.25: -0.21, 20.1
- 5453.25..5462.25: -0.42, 20.9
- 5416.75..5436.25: -0.51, 20.4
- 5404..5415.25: 0.85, 18.4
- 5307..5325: -0.61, 20.5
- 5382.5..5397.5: -0.23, 20.2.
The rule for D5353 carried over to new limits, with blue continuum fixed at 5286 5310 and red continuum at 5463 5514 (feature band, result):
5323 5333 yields 1.50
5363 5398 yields 0.24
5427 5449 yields 0.27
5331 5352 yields 0.34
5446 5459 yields 0.17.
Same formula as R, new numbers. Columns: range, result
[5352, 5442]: 22.82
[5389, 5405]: 20.68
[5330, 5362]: 21.71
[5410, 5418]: 22.03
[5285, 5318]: 22.47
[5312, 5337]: 21.92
